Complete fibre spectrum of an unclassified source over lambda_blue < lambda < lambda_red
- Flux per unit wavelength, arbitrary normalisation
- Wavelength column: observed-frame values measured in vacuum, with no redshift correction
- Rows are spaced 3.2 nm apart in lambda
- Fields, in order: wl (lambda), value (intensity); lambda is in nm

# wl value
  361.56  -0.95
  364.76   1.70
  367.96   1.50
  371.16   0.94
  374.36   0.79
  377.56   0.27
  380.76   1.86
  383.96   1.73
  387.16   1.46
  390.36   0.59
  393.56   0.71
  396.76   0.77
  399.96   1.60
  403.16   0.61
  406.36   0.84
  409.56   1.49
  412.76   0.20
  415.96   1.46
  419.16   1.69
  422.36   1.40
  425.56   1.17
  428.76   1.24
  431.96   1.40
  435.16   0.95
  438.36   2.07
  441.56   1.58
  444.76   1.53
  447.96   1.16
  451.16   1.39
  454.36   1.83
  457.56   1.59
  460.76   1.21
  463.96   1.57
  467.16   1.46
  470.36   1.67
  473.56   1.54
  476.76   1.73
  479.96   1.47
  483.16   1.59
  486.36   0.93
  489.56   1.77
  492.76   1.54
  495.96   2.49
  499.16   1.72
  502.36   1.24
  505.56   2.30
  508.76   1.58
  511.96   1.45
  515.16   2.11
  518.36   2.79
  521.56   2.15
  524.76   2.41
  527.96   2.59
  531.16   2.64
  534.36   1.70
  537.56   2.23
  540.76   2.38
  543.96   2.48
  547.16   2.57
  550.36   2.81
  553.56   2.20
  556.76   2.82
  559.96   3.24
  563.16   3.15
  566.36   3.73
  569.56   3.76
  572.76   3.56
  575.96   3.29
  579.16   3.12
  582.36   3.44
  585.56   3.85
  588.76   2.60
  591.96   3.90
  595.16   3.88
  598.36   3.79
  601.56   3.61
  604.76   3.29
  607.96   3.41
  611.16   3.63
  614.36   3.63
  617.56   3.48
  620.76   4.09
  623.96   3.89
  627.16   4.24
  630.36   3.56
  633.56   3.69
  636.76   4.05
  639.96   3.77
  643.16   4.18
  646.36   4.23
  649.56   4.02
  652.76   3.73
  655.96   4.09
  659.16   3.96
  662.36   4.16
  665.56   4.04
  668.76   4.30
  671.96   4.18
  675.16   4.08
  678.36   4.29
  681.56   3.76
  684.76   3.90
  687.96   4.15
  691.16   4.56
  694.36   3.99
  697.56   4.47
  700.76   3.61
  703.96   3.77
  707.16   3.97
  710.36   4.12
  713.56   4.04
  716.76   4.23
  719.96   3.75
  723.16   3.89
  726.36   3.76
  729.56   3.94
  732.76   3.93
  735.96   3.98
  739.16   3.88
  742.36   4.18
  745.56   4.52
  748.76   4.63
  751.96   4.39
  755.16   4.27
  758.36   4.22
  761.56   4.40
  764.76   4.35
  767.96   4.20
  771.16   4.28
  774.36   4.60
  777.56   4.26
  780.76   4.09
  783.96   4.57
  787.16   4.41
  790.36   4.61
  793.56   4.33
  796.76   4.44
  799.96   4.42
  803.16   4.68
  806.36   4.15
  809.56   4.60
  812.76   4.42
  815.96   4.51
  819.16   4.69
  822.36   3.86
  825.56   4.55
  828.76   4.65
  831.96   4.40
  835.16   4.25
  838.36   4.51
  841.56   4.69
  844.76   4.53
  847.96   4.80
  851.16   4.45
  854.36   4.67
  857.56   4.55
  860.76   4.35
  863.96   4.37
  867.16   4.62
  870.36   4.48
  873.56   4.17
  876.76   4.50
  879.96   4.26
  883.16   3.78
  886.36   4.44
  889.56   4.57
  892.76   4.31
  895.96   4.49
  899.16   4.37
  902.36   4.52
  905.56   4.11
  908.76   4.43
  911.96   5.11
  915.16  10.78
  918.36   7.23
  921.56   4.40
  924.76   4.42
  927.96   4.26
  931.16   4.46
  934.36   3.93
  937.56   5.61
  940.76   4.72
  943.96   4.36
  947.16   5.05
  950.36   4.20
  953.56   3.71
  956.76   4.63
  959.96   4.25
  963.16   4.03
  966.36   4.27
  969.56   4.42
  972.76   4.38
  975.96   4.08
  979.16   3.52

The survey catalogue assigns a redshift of 0.39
